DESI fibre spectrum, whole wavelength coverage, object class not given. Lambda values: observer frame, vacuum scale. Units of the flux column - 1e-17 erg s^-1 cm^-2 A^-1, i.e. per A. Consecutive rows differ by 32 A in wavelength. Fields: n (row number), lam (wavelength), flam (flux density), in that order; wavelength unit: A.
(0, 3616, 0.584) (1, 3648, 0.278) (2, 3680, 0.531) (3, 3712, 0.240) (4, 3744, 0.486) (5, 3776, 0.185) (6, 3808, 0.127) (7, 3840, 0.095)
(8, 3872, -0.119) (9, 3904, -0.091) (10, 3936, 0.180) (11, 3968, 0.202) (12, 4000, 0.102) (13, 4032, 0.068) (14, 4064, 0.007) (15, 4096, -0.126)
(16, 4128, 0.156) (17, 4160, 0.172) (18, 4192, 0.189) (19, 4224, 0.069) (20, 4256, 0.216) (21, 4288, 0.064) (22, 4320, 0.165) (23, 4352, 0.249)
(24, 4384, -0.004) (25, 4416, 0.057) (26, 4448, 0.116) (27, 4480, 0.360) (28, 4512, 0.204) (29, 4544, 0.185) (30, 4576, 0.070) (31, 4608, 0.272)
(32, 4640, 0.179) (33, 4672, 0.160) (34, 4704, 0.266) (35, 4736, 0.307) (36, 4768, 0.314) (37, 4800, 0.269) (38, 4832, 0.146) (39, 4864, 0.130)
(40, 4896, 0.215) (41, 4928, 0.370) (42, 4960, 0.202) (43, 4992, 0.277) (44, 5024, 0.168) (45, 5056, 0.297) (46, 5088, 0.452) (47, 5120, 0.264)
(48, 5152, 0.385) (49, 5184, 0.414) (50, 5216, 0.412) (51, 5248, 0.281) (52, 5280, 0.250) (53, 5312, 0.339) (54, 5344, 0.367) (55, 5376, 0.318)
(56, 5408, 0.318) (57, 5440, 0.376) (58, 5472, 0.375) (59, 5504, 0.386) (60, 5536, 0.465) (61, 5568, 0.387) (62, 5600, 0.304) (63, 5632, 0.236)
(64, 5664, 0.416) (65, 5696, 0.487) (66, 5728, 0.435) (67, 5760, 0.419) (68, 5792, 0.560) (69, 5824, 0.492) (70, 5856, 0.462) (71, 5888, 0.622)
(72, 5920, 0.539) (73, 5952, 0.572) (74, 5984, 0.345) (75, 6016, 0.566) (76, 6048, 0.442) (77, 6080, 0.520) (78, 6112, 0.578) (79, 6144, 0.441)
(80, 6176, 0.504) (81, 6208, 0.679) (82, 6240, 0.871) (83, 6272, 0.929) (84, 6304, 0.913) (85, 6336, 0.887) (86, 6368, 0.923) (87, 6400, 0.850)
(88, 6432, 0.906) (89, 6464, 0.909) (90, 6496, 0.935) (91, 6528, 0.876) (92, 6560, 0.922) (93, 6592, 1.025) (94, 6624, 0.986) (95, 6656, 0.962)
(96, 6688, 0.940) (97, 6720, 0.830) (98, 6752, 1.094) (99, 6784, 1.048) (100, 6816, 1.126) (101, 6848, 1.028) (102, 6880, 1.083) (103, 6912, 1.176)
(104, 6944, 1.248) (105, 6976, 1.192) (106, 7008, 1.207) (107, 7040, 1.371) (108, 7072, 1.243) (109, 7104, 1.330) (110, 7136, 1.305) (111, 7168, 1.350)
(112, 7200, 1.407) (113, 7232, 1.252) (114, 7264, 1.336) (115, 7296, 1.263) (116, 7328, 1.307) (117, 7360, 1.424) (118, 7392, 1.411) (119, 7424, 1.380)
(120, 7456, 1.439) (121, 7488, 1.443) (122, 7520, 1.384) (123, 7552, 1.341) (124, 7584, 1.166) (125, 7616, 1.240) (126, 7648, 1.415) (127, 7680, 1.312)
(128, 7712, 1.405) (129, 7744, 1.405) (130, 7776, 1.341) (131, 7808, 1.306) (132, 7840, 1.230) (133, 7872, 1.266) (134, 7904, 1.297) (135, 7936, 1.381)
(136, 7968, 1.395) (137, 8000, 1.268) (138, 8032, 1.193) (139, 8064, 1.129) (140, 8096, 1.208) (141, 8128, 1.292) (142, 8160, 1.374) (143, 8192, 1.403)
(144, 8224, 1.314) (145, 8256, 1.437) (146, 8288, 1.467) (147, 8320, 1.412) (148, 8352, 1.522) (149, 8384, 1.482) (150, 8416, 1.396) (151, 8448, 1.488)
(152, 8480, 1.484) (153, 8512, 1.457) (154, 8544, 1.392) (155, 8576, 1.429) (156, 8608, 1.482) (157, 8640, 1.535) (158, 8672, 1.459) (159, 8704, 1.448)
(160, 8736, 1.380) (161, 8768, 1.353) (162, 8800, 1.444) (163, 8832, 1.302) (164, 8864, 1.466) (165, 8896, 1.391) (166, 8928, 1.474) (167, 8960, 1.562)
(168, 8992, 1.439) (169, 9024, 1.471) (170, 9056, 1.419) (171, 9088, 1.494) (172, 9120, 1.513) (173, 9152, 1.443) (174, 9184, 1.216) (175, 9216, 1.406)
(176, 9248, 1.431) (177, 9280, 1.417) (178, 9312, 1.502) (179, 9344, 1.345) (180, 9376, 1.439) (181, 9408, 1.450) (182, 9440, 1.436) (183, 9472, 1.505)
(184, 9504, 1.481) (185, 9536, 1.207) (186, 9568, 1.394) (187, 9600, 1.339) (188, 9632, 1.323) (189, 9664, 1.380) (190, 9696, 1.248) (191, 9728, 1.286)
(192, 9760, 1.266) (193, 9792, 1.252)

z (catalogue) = 0.559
